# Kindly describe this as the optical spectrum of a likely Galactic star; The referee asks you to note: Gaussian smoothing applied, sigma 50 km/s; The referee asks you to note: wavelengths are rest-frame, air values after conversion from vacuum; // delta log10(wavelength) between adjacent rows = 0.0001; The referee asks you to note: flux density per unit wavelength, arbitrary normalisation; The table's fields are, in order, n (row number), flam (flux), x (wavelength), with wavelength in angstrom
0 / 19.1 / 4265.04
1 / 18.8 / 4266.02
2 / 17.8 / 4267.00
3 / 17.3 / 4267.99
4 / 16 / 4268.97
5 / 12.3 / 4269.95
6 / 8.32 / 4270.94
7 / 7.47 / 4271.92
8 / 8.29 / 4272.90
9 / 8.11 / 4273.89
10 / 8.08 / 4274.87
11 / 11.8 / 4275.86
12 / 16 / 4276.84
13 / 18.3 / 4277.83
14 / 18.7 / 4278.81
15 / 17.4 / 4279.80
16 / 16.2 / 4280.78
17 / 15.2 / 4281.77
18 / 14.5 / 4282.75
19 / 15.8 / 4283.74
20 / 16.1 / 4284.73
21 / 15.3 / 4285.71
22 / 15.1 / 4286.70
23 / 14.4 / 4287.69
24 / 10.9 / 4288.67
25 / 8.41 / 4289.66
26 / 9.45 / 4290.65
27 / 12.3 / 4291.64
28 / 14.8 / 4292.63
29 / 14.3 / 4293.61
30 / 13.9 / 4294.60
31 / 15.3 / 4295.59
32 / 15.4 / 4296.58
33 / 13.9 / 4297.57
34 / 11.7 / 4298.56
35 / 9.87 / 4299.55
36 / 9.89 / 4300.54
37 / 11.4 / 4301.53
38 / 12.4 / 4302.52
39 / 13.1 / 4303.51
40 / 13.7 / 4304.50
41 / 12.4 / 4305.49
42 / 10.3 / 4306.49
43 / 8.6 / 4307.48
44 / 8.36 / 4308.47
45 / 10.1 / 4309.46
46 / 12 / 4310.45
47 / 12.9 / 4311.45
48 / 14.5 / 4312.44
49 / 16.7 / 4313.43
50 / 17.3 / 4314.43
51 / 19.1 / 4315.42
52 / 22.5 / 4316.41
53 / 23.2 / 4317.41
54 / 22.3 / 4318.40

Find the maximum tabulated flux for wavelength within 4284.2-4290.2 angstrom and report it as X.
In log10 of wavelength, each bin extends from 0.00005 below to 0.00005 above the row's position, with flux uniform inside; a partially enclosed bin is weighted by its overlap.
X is 16.1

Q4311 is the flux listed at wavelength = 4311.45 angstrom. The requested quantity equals 12.9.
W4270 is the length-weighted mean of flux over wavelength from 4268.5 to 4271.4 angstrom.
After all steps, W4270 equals 12.2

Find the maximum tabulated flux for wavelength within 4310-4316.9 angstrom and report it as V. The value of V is 22.5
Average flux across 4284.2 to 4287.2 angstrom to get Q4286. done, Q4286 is 15.5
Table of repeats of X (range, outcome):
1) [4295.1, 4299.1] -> 15.4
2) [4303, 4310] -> 13.7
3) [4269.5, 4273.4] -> 12.3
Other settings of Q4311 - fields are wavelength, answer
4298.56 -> 11.7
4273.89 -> 8.11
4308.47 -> 8.36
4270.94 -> 8.32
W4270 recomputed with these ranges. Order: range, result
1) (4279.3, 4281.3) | 16.8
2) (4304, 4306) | 13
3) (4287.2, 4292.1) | 11.1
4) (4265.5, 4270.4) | 16.5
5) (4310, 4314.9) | 14.7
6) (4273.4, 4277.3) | 11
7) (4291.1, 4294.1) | 13.8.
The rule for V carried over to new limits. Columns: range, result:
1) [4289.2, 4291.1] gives 9.45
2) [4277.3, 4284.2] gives 18.7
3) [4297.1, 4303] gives 13.9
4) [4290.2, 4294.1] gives 14.8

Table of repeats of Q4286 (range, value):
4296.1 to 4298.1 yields 14.6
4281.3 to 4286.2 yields 15.4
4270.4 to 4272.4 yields 7.98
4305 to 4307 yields 11.3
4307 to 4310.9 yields 9.76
